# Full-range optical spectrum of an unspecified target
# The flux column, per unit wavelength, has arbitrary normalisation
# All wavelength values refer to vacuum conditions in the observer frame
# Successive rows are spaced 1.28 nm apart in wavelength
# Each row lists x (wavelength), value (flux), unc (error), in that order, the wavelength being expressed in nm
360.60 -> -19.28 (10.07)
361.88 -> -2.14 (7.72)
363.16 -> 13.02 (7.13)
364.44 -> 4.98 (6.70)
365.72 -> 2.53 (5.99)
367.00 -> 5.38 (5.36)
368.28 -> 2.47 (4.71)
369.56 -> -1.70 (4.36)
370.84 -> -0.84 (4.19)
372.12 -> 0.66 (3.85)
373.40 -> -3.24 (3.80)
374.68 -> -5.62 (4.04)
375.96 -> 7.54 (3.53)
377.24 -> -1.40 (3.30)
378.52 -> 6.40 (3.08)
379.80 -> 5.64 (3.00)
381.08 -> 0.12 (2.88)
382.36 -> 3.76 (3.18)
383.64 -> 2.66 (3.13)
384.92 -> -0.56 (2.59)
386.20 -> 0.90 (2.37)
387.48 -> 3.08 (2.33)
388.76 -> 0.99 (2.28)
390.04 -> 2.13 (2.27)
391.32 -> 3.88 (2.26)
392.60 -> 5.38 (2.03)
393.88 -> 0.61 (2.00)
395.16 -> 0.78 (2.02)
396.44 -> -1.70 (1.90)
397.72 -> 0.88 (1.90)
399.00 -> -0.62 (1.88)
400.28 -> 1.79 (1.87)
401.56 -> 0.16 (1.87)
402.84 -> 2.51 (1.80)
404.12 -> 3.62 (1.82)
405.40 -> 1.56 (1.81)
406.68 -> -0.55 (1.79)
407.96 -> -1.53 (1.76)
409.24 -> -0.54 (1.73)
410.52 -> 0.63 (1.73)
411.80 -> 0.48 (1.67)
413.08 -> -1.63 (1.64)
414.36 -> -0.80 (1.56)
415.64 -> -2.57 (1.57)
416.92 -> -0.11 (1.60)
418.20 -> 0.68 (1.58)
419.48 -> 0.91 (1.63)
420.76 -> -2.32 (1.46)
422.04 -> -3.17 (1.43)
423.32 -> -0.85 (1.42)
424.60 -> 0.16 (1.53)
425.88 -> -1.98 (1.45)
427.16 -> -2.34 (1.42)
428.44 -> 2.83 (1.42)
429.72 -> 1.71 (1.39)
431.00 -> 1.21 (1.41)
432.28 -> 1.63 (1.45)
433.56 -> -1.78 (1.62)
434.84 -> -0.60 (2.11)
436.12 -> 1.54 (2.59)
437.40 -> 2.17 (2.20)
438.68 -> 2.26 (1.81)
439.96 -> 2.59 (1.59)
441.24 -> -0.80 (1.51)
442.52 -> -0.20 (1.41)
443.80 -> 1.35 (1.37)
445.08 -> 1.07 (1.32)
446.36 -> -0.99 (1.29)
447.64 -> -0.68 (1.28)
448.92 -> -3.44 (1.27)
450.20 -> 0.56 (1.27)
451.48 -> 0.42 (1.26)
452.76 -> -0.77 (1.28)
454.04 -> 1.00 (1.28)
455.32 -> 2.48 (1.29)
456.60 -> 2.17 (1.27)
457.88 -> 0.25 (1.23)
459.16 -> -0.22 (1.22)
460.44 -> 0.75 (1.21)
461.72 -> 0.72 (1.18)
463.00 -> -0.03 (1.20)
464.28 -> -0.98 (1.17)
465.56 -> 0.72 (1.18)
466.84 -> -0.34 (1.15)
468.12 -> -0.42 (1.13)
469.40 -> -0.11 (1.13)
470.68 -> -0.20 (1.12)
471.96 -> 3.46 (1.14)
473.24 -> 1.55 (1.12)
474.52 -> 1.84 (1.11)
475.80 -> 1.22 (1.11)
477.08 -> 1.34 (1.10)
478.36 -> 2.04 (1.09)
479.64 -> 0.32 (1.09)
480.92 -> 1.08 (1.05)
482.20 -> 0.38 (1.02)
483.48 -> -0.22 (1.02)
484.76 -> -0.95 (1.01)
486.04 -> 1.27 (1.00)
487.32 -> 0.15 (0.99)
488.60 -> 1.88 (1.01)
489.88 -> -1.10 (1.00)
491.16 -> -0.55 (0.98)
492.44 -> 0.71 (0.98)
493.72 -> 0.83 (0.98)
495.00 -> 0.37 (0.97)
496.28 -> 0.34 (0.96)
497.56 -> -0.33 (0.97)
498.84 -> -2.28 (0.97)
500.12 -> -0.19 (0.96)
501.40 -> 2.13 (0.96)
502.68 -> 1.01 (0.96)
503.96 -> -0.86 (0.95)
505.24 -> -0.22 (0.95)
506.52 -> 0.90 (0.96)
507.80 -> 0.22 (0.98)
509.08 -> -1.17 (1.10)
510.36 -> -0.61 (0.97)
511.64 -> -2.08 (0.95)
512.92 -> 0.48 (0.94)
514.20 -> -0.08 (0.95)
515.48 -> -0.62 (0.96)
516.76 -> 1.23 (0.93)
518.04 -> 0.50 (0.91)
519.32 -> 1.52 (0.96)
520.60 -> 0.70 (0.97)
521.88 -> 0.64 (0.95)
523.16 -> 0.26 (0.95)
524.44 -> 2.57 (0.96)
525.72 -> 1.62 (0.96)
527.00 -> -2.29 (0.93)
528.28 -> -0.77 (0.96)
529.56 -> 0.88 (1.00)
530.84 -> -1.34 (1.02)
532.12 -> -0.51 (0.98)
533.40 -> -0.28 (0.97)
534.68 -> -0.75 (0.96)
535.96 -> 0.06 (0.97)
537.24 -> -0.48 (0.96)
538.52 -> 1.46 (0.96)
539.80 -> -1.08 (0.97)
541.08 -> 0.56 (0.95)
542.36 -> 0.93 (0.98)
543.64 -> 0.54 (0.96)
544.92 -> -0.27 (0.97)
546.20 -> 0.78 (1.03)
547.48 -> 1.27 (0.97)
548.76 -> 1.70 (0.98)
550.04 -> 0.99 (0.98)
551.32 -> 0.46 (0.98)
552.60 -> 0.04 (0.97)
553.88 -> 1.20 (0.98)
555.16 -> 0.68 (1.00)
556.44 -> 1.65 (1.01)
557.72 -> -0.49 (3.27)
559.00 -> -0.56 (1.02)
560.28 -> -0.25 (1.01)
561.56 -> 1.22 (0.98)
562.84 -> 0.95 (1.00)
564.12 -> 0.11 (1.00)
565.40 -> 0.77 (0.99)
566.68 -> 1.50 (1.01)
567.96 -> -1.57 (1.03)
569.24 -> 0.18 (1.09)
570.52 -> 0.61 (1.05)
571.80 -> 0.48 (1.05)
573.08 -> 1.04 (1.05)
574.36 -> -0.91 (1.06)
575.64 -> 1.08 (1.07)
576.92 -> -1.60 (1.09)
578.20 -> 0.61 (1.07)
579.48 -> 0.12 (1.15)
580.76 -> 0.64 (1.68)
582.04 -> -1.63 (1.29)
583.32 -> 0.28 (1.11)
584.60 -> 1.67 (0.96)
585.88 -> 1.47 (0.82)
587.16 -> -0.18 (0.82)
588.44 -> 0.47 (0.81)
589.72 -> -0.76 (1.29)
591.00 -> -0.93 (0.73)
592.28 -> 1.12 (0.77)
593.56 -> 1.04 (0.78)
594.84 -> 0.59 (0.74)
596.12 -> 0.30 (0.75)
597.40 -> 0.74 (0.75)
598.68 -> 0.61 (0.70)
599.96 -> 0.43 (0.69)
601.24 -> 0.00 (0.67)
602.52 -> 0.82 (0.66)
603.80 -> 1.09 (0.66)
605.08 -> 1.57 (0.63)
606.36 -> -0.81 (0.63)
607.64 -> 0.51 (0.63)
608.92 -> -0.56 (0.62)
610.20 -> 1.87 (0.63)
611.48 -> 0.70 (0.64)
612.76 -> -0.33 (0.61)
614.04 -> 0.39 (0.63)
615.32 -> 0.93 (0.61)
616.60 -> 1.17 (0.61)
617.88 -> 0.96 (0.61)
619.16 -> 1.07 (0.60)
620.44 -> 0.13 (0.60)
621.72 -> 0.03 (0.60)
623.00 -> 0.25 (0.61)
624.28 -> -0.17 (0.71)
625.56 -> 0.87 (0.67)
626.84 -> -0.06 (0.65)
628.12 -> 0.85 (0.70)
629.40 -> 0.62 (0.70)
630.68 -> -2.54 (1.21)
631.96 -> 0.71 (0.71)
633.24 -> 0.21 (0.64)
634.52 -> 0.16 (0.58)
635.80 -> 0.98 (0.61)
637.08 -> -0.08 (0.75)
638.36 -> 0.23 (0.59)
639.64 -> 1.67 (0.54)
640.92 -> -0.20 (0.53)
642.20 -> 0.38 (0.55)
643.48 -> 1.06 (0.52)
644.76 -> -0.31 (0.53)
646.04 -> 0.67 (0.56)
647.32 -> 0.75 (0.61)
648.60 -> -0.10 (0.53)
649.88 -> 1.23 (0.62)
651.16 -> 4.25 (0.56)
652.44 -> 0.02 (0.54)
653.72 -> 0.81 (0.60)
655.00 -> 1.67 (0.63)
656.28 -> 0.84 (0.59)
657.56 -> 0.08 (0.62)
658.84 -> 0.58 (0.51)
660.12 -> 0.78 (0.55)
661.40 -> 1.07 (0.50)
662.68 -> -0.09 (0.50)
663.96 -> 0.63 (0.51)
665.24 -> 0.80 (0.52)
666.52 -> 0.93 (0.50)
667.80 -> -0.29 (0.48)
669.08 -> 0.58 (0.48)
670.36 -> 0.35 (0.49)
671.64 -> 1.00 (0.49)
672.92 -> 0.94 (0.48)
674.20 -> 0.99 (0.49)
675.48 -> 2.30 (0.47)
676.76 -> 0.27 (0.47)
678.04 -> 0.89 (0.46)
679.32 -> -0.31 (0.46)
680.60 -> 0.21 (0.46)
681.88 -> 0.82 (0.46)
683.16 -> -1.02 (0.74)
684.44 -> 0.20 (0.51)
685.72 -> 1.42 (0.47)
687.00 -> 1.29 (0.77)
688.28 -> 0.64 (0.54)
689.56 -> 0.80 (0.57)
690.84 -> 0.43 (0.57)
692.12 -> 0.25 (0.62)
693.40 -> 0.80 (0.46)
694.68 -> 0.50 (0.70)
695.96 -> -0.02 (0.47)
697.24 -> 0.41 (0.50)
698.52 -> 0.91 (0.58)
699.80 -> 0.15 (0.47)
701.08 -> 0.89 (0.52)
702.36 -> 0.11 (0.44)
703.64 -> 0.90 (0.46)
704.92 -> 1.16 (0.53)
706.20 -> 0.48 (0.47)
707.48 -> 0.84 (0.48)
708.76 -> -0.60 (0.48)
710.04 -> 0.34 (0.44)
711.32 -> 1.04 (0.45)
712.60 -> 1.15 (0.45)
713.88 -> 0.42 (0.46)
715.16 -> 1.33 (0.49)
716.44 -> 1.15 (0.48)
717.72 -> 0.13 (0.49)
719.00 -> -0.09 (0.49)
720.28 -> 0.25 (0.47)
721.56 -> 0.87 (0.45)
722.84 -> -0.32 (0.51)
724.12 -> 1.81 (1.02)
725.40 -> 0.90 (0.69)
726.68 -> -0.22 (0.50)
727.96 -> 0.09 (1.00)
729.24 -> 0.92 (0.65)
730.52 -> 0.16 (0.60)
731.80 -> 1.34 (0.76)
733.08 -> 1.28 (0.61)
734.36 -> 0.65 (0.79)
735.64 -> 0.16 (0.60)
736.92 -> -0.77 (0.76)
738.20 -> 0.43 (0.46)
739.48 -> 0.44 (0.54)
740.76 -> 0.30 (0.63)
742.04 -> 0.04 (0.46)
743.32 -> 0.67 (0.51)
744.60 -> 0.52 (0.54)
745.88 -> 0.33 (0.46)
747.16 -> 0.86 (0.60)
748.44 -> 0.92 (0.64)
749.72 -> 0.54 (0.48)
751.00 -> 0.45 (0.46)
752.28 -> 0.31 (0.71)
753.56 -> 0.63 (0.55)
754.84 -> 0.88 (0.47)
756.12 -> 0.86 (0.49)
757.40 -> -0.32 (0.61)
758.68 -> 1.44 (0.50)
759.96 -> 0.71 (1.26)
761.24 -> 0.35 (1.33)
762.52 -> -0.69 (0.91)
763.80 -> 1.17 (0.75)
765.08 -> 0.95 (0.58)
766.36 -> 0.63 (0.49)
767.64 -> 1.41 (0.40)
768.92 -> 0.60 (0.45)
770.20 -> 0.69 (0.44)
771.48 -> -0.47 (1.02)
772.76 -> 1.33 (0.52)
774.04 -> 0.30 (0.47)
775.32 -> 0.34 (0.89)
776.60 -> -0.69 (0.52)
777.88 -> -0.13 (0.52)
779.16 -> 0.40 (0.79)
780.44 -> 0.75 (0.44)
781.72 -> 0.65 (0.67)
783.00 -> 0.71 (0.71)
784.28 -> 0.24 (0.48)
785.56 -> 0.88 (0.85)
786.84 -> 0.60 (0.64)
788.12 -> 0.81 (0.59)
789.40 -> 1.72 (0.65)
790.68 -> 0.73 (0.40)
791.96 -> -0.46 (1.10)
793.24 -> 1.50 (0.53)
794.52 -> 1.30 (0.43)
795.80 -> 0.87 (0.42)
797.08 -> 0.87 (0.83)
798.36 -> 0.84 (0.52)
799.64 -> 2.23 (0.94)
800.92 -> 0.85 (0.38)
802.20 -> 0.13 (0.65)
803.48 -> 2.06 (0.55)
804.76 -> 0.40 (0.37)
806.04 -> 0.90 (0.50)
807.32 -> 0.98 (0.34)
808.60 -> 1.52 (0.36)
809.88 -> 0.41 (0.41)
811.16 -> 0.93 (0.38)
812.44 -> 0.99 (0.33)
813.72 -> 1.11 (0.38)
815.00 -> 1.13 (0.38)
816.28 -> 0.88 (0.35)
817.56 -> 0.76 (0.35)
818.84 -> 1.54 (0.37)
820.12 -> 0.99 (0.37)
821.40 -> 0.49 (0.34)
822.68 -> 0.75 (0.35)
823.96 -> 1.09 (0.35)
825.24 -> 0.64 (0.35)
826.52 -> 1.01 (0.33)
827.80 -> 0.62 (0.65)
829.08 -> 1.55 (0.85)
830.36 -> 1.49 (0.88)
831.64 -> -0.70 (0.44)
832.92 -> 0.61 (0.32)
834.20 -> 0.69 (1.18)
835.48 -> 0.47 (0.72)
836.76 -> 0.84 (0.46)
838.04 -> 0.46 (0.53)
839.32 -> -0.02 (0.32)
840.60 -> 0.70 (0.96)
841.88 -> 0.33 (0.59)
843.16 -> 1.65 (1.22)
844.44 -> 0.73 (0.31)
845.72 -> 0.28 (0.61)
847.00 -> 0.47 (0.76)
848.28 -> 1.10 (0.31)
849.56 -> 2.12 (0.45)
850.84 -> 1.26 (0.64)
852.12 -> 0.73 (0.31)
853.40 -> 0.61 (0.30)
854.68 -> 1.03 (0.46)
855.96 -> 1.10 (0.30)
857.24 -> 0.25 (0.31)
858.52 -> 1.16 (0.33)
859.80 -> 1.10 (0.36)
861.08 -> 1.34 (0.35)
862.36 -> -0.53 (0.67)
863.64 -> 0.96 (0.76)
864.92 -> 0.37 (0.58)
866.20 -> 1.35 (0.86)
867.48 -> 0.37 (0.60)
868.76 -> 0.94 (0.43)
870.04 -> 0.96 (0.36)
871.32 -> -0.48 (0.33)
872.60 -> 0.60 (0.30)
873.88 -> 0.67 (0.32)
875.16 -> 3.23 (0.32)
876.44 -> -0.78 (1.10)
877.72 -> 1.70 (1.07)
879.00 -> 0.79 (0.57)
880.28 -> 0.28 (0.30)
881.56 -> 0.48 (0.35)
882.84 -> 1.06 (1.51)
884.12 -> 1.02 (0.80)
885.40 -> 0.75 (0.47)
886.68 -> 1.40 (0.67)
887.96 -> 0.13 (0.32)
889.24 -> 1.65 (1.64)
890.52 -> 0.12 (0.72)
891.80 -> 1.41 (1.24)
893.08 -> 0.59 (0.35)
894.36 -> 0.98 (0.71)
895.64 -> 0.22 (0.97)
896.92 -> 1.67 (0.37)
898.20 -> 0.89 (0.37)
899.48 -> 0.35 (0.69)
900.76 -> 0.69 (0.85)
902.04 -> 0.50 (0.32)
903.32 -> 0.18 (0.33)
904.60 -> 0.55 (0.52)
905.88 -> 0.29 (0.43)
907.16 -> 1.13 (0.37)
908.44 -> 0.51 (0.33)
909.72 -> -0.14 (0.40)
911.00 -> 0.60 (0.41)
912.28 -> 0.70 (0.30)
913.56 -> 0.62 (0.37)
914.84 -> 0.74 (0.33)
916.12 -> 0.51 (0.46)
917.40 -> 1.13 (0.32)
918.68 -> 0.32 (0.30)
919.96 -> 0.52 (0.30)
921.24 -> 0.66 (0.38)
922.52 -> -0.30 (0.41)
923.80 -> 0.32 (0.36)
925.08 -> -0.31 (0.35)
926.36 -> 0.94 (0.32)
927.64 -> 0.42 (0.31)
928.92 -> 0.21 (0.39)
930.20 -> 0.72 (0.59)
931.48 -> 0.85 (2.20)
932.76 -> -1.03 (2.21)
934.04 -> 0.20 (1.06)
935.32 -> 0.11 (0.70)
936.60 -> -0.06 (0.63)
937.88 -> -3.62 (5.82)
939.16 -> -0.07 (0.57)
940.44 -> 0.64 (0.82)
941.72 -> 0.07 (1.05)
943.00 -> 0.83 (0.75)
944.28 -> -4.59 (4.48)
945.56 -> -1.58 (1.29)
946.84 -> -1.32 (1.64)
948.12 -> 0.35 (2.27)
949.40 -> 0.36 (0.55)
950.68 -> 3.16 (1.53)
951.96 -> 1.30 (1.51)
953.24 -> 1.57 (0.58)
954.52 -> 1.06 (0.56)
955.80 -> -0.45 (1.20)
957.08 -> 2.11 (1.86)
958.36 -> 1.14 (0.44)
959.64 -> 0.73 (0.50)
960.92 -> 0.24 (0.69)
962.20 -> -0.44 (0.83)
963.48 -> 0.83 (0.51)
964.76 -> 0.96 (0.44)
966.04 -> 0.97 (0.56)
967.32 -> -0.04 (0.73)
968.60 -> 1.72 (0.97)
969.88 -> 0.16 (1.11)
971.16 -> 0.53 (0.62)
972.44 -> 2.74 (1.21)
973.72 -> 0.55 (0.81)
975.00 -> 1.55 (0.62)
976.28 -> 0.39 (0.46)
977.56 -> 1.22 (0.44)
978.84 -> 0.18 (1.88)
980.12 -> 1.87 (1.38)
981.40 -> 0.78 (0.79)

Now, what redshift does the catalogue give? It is 0.747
